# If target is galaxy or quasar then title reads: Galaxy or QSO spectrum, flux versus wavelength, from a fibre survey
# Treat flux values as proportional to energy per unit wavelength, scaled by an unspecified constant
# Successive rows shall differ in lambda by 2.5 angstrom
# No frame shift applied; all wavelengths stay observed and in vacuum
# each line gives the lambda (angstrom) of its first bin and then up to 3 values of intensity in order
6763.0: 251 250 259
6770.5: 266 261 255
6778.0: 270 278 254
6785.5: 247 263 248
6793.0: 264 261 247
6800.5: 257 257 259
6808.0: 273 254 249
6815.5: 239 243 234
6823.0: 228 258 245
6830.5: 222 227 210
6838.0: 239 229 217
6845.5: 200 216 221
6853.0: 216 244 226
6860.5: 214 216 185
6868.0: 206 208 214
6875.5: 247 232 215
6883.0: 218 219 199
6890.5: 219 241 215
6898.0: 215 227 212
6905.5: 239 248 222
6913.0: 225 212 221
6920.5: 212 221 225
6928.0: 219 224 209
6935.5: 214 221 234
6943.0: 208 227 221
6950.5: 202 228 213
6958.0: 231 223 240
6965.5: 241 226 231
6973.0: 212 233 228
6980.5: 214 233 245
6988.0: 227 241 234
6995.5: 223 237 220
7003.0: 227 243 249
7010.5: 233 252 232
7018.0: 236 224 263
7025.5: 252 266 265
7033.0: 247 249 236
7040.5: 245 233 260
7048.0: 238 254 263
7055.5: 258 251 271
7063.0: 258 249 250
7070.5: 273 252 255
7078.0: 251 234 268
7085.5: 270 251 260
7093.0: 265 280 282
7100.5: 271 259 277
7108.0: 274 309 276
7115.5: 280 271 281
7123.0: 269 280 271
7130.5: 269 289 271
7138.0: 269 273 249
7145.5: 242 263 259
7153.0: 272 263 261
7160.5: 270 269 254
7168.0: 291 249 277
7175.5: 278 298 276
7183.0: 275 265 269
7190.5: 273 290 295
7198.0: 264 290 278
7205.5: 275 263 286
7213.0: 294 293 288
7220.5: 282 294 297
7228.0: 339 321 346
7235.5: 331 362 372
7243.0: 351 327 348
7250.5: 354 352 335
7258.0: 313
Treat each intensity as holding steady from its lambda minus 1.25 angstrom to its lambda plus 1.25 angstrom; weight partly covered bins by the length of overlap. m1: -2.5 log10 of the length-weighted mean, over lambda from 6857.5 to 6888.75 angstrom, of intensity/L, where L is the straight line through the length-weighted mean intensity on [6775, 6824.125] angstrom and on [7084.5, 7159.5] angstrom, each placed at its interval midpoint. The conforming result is 0.195 mag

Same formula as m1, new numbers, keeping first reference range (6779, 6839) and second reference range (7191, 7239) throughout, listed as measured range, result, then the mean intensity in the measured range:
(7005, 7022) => 0.15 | 239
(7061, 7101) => 0.09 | 261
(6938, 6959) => 0.20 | 220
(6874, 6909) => 0.15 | 224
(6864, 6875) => 0.23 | 207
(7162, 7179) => 0.08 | 273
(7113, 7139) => 0.05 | 275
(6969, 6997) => 0.18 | 229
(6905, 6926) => 0.17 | 224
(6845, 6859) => 0.15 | 222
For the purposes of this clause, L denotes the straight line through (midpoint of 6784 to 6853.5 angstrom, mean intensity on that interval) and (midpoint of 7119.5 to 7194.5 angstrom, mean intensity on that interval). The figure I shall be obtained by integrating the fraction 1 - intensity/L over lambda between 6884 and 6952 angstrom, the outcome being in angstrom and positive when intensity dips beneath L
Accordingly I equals 7.9 angstrom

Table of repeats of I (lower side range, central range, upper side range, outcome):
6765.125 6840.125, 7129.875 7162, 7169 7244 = 2.60 angstrom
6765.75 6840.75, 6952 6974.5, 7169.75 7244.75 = 3.45 angstrom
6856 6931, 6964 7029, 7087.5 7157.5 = 2.01 angstrom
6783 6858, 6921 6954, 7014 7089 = 3.60 angstrom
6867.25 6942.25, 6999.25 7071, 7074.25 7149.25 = 0.91 angstrom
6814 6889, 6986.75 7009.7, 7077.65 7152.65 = 1.40 angstrom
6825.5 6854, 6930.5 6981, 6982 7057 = 2.81 angstrom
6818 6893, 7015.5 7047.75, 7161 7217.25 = 0.55 angstrom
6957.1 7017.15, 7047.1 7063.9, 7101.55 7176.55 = -0.47 angstrom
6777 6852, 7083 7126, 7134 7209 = -1.27 angstrom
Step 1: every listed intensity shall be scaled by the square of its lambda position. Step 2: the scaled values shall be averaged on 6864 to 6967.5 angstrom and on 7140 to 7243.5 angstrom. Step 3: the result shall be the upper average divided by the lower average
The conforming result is 1.4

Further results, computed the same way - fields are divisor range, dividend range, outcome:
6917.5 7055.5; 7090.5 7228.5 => 1.24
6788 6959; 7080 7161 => 1.27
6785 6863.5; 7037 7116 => 1.18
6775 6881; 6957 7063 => 1.07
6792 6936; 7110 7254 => 1.39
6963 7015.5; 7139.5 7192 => 1.21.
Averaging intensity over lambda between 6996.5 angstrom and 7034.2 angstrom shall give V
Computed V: 243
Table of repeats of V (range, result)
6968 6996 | 229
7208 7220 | 287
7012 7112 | 257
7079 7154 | 269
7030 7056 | 249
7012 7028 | 245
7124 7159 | 267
